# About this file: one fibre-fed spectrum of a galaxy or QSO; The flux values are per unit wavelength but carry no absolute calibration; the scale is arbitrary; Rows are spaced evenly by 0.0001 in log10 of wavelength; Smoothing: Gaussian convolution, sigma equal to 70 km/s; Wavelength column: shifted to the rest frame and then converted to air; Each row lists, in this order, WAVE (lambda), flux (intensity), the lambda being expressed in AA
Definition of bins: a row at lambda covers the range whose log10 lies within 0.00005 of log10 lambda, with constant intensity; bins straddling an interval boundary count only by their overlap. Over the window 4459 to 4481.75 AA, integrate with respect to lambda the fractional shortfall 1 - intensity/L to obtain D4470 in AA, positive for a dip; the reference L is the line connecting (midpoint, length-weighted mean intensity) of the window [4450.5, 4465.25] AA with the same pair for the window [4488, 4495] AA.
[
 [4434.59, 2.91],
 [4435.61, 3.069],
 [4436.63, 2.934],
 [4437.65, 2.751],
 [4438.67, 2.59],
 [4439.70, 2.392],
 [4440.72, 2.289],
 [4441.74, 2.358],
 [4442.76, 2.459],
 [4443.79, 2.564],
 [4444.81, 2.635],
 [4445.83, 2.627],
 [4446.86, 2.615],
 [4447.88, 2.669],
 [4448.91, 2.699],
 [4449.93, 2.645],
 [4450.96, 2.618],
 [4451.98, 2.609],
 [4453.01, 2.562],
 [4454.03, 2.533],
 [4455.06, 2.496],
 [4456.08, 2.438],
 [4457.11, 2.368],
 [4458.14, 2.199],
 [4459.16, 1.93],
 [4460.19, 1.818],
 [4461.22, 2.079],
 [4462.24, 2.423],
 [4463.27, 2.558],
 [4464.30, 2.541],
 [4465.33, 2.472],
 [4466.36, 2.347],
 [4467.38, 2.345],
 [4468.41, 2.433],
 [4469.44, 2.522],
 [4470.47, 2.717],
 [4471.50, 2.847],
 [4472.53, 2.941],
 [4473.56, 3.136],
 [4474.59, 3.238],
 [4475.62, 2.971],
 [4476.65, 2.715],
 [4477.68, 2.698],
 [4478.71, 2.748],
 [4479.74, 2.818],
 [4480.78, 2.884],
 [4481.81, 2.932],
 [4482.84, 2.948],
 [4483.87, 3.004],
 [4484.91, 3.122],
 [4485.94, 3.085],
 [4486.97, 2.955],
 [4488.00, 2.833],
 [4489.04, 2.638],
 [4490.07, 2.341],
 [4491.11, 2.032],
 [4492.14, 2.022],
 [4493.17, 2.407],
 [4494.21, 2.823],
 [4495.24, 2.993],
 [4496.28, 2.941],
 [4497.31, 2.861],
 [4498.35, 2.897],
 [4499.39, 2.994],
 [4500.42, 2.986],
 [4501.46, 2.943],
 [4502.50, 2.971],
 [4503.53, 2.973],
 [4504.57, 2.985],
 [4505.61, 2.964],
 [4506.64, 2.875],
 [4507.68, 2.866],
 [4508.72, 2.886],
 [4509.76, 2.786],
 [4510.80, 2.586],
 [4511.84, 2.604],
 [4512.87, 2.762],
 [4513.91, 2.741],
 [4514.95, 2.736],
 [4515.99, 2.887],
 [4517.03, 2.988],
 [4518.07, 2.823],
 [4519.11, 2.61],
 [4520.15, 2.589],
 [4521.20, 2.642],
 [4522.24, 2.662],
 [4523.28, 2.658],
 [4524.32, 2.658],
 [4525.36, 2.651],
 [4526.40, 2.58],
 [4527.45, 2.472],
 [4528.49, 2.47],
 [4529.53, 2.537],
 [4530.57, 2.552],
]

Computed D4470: -2.1 AA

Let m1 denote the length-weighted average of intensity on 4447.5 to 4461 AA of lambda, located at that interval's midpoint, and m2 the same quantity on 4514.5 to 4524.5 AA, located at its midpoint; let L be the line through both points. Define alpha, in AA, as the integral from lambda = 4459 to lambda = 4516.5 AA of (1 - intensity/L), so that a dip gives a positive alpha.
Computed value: -3.4 AA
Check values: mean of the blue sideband 2.42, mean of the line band 2.73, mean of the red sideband 2.73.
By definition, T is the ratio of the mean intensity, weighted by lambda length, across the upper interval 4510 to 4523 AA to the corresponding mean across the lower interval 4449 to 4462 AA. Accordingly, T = 1.1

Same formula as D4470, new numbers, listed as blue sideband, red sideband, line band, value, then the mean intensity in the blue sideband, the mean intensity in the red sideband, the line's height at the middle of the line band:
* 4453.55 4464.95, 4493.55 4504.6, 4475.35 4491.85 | -0.6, 2.31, 2.93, 2.69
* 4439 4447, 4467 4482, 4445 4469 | 1.7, 2.49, 2.8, 2.62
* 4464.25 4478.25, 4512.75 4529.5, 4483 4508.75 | -1.2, 2.72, 2.68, 2.7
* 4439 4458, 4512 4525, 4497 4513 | -1.1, 2.52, 2.73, 2.69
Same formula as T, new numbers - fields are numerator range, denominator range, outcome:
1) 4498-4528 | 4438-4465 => 1.14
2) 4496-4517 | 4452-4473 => 1.18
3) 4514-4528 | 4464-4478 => 0.99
